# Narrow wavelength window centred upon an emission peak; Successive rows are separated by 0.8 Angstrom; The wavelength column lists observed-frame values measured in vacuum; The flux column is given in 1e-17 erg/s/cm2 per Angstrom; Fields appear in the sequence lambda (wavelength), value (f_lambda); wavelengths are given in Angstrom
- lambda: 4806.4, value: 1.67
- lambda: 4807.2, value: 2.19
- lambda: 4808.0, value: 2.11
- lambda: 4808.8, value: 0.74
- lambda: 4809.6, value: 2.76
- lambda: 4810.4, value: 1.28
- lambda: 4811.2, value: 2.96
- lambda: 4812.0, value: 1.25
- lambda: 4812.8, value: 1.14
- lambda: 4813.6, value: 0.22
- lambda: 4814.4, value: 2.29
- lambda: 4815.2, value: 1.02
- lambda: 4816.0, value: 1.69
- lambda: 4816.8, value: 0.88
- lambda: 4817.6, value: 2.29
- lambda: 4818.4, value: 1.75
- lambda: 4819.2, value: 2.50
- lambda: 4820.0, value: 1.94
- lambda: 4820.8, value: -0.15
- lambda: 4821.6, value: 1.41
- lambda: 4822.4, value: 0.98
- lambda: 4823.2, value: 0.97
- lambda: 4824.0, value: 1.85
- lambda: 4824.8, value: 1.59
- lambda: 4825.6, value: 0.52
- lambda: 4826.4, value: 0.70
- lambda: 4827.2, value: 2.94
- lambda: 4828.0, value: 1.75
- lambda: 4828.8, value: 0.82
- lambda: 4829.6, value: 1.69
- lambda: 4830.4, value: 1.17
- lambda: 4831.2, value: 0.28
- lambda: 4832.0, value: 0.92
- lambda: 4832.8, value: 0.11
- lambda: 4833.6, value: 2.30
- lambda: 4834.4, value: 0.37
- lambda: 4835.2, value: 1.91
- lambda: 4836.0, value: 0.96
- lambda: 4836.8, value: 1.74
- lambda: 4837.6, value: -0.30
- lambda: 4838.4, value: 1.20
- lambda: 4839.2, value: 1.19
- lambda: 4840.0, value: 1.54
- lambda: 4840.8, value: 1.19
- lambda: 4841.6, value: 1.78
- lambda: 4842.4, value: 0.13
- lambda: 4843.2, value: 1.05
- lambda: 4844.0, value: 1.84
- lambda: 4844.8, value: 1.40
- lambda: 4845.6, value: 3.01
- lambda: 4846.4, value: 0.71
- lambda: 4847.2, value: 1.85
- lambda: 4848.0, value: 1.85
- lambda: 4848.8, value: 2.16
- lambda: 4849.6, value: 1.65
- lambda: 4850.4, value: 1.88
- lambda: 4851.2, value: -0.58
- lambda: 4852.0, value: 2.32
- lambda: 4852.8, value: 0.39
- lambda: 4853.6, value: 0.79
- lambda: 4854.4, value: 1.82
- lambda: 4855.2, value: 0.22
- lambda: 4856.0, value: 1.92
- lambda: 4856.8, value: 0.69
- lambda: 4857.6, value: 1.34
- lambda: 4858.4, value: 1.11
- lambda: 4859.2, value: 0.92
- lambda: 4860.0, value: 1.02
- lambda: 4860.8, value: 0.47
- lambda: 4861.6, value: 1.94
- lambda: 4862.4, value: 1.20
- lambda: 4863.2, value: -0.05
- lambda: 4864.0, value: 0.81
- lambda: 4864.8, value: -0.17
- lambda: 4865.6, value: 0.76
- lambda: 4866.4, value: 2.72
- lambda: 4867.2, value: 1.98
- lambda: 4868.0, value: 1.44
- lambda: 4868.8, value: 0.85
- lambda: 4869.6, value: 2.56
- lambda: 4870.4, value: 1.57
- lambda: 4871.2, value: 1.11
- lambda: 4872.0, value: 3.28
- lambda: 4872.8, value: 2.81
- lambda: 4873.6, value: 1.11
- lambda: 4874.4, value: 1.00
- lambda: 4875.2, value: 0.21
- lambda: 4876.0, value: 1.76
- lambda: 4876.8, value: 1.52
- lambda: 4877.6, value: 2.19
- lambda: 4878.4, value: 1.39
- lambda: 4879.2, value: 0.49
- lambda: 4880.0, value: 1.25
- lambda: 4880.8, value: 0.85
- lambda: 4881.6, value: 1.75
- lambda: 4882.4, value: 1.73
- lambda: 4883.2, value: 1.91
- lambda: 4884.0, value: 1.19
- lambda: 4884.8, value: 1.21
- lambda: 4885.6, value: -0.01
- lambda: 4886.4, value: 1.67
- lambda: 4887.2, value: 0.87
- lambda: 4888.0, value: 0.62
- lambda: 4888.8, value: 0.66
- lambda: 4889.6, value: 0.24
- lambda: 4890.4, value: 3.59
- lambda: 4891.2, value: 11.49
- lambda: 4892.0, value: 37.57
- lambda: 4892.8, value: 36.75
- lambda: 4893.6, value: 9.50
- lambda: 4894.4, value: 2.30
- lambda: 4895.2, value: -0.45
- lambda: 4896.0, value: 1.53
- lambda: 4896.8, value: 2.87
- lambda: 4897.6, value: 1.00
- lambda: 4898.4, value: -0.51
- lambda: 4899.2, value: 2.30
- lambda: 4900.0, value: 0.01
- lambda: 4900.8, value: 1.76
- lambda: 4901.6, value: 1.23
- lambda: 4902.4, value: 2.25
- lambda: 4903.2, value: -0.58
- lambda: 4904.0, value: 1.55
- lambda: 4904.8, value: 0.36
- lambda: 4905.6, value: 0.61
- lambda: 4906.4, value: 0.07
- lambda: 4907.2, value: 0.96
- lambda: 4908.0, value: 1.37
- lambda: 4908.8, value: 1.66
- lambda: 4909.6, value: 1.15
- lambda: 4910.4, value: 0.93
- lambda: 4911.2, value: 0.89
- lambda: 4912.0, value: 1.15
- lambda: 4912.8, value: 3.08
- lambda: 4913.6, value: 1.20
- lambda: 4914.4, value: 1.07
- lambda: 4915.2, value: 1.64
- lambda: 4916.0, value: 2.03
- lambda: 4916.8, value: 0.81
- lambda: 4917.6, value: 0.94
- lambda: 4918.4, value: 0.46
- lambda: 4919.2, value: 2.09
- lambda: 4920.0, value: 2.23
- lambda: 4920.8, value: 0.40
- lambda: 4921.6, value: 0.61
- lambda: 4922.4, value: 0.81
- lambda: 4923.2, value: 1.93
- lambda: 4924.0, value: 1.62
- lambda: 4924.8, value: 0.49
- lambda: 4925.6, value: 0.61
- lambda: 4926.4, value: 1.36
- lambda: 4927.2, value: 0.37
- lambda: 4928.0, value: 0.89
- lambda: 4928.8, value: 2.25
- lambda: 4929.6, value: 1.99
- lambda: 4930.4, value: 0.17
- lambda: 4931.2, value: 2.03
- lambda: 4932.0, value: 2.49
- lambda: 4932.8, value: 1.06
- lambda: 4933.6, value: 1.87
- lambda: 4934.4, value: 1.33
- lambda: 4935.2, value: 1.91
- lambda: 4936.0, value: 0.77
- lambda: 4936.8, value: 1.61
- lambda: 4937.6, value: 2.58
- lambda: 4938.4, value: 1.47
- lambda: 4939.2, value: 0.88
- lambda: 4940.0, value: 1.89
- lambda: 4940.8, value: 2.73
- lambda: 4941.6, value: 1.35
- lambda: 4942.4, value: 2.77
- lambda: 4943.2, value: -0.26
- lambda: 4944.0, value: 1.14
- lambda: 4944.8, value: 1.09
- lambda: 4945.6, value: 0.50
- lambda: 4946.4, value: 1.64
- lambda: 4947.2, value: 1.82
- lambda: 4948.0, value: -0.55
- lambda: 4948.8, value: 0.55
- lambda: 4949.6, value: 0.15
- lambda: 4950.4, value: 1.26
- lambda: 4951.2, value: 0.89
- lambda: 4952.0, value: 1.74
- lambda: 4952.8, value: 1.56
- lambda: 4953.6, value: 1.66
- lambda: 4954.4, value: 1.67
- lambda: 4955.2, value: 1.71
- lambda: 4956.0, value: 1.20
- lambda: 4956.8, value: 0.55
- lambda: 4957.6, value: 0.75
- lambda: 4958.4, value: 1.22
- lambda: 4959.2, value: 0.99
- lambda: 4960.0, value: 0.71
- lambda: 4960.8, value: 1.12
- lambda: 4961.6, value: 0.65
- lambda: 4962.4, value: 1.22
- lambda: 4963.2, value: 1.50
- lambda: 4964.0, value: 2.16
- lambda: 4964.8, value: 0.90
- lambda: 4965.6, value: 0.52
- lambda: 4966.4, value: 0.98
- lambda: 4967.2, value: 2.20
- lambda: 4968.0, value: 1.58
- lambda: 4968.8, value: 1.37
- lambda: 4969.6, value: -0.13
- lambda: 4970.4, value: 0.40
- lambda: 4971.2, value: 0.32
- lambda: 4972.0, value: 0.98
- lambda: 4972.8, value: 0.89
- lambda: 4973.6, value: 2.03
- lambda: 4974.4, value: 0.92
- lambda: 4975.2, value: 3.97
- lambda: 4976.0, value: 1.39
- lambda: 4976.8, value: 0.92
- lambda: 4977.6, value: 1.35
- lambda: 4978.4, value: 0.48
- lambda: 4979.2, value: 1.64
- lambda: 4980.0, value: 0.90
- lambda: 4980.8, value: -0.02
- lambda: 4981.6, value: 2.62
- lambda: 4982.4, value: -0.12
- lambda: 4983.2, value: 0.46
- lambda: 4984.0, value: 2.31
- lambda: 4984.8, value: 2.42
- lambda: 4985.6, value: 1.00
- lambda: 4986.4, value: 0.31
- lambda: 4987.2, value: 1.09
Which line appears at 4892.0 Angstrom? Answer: H-beta 4861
